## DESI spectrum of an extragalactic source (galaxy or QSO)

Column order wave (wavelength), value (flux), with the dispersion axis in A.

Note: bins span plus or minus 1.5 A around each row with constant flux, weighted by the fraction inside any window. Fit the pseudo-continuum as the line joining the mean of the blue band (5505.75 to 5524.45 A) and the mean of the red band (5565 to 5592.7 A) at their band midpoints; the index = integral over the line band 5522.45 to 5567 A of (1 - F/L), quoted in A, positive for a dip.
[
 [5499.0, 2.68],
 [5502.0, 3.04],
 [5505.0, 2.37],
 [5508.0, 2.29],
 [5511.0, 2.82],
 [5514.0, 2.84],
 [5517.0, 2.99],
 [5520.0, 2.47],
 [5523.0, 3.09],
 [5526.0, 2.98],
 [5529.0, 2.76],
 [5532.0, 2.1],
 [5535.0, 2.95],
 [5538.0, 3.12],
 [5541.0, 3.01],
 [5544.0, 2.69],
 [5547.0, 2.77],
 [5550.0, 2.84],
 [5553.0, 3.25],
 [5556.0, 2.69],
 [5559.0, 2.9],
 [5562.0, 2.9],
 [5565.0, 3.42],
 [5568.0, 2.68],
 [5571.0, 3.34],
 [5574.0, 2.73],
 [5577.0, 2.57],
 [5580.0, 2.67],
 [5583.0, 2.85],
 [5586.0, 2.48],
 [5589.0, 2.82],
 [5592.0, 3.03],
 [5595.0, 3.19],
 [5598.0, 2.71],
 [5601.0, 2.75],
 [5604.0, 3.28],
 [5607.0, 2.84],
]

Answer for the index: -1.9 A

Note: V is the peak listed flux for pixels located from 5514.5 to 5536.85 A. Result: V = 3.09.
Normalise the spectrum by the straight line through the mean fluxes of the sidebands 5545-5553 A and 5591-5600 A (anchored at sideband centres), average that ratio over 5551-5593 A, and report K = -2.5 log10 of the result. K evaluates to 0.02 mag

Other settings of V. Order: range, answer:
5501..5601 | 3.42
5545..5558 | 3.25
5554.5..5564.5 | 2.9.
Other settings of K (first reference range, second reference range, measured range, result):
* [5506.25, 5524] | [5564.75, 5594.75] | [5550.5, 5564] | -0.051 mag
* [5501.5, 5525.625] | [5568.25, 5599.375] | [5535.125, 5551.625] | -0.045 mag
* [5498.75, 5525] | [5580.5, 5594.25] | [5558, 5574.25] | -0.086 mag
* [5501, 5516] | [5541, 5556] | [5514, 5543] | -0.021 mag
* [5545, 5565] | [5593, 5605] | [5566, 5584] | 0.047 mag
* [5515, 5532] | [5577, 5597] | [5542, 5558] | -0.020 mag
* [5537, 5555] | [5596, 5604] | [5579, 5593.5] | 0.041 mag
